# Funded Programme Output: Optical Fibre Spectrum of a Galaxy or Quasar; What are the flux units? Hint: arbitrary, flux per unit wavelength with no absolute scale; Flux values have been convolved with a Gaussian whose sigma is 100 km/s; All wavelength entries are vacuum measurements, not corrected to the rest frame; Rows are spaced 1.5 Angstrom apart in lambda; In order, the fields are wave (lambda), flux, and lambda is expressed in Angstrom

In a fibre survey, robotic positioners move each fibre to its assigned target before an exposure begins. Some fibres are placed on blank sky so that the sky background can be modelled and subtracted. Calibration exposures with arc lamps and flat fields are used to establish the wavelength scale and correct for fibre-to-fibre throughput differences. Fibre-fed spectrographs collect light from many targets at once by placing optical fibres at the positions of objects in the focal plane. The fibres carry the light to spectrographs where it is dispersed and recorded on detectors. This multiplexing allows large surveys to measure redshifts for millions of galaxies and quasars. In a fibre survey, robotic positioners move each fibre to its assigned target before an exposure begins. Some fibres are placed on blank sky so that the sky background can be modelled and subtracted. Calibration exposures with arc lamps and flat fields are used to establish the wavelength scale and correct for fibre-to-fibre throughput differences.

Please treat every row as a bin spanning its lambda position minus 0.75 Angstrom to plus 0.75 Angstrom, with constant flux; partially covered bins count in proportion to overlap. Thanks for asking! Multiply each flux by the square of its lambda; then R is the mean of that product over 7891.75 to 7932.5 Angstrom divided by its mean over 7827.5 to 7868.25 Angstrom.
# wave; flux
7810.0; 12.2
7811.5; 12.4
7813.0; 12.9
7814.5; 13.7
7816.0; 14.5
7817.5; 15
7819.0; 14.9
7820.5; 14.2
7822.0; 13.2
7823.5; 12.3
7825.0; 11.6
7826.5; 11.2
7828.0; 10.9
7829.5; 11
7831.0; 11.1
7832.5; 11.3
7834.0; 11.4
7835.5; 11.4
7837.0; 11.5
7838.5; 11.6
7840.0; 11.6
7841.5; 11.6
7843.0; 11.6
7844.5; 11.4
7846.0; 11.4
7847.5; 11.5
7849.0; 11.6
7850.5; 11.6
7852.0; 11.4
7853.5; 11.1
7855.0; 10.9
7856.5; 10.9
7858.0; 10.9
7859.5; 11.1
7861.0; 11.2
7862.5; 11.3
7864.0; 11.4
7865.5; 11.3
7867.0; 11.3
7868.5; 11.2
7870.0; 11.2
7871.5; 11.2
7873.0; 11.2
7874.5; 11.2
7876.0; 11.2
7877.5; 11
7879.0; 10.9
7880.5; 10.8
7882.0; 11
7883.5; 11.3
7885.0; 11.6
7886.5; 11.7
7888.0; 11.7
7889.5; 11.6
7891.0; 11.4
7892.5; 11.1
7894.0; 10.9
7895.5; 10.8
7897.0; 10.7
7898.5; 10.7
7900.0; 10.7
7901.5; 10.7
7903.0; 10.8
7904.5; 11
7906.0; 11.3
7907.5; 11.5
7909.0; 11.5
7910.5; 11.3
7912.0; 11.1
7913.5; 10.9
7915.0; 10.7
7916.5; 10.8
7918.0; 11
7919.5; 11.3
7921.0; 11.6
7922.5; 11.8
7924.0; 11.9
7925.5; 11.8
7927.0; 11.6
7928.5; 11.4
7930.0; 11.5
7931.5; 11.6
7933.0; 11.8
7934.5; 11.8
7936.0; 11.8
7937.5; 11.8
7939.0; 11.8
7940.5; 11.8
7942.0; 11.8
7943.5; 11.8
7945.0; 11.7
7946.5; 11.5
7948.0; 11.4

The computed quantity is 1.0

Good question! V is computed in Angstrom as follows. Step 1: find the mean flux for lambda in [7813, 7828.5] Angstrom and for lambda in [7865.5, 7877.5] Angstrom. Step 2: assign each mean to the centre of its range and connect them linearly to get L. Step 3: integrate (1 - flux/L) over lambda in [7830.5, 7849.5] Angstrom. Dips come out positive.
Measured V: 1.5 Angstrom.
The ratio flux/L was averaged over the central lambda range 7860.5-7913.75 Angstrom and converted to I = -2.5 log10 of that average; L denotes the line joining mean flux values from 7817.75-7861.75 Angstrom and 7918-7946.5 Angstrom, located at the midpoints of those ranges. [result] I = 0.049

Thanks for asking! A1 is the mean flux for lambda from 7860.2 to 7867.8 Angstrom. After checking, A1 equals 11.3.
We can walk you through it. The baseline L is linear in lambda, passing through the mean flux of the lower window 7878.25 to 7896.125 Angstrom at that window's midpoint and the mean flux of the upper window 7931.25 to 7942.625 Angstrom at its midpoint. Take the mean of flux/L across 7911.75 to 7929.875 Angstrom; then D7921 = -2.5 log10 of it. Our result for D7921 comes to 0.026 mag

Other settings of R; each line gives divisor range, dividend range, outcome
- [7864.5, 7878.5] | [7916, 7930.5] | 1.04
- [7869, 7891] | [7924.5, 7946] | 1.05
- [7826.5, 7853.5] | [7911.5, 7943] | 1.03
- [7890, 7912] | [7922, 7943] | 1.07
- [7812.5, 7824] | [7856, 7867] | 0.81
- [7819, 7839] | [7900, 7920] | 0.95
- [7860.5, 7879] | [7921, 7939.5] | 1.06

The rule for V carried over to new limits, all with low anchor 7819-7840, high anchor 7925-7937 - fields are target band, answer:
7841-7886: 2.1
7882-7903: 1.1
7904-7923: 0.8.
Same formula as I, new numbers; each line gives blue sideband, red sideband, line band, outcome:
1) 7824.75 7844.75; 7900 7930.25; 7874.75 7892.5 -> 0.00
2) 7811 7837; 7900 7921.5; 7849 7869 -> 0.07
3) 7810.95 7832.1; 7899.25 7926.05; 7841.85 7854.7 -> 0.08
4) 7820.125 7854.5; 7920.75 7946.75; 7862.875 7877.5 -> 0.04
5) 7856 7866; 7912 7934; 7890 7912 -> 0.03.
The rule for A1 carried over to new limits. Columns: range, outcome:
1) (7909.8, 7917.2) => 11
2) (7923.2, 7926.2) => 11.9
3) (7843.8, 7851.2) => 11.5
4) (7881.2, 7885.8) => 11.3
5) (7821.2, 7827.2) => 12.1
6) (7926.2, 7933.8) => 11.6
